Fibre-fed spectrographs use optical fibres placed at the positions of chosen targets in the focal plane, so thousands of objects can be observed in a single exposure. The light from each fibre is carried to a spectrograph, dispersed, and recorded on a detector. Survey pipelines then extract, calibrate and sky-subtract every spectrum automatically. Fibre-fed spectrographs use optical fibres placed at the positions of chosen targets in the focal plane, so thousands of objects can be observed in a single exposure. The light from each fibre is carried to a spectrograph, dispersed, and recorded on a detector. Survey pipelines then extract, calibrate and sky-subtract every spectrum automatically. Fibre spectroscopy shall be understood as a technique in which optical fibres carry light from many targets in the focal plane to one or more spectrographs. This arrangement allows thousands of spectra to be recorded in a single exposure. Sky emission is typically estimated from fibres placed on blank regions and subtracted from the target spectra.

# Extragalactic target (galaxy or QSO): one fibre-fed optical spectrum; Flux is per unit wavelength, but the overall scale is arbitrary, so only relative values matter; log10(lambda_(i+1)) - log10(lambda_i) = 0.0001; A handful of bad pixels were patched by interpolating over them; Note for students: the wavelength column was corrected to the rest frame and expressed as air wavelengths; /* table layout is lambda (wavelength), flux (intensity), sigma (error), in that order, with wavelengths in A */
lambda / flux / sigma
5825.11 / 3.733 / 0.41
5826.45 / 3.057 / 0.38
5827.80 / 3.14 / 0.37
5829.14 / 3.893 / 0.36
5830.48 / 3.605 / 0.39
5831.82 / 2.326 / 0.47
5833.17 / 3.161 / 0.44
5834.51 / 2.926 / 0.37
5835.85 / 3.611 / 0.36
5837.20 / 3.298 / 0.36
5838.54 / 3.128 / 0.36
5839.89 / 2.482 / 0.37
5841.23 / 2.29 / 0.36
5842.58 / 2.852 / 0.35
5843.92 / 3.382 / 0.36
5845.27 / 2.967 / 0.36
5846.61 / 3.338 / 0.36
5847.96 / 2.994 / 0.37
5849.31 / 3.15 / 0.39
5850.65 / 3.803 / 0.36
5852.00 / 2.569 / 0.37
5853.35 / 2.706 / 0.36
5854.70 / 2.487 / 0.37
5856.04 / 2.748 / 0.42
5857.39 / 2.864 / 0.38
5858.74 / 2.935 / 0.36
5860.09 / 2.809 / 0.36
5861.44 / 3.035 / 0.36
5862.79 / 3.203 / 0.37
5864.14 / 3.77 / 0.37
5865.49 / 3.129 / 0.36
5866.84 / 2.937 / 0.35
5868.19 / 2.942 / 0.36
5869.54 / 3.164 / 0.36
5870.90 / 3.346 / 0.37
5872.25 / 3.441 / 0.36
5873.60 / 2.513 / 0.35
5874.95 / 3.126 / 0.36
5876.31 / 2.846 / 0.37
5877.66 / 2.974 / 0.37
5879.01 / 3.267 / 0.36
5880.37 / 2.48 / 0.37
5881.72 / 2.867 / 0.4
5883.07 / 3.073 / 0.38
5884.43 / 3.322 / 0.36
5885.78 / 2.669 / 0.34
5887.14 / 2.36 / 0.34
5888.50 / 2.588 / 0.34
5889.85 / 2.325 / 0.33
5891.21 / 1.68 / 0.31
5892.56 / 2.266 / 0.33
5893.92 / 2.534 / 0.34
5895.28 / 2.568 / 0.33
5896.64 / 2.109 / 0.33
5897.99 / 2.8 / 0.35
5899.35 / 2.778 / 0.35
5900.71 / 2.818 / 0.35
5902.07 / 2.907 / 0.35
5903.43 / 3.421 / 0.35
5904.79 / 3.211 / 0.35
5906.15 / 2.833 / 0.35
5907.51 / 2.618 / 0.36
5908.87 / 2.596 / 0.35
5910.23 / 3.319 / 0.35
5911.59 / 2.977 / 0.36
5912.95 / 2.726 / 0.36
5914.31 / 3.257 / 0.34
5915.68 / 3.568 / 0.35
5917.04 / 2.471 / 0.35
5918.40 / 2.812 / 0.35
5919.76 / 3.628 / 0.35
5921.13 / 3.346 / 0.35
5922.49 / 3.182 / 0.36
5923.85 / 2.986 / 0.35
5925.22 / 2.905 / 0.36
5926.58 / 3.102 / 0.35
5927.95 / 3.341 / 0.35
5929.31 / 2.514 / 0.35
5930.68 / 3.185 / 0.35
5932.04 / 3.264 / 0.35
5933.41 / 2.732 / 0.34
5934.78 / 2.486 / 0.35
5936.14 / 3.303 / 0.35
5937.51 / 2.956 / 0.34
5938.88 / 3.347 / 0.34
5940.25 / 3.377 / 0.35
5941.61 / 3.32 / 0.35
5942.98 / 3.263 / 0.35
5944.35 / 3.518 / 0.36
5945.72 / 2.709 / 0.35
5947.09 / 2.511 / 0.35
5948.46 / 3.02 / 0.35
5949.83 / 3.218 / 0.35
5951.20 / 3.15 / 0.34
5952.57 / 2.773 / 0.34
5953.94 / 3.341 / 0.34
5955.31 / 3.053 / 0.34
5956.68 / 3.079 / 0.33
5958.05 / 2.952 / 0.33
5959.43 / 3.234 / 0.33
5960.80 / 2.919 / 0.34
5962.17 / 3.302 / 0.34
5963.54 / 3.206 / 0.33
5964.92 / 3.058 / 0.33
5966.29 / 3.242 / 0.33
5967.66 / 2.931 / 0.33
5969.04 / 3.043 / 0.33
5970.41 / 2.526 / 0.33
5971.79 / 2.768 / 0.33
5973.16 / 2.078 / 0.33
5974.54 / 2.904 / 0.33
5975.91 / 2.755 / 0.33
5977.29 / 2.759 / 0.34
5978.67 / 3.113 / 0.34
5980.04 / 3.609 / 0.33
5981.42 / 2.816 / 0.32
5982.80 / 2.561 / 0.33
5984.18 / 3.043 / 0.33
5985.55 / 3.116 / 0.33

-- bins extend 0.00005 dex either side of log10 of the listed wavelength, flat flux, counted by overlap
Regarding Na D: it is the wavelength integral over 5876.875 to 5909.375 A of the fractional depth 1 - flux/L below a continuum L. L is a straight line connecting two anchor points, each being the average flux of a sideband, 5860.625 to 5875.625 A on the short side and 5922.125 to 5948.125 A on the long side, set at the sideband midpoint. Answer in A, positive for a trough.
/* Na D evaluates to 4.1 A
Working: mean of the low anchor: 3.14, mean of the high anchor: 3.05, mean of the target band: 2.71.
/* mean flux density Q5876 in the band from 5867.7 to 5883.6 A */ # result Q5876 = 3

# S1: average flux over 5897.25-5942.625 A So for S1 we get 3.03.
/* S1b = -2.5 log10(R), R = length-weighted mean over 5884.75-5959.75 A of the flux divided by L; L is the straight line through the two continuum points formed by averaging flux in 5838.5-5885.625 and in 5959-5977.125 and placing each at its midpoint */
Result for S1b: 0.01 mag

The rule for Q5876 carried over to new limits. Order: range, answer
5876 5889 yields 2.85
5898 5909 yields 2.91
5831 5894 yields 2.91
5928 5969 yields 3.07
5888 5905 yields 2.6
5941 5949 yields 3.05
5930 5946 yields 3.13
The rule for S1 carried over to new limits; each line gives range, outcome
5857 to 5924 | 2.91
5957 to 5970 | 3.09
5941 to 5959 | 3.07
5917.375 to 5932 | 3.09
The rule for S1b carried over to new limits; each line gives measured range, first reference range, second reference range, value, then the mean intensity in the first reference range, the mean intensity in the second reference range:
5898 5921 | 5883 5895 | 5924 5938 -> -0.10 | 2.51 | 2.98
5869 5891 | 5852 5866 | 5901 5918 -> 0.03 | 2.95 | 2.98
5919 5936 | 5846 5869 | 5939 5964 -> 0.01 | 3.02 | 3.11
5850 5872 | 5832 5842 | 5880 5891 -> -0.08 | 2.95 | 2.67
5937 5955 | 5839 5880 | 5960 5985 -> -0.06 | 3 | 2.93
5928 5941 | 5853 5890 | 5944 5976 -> -0.03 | 2.94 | 2.97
